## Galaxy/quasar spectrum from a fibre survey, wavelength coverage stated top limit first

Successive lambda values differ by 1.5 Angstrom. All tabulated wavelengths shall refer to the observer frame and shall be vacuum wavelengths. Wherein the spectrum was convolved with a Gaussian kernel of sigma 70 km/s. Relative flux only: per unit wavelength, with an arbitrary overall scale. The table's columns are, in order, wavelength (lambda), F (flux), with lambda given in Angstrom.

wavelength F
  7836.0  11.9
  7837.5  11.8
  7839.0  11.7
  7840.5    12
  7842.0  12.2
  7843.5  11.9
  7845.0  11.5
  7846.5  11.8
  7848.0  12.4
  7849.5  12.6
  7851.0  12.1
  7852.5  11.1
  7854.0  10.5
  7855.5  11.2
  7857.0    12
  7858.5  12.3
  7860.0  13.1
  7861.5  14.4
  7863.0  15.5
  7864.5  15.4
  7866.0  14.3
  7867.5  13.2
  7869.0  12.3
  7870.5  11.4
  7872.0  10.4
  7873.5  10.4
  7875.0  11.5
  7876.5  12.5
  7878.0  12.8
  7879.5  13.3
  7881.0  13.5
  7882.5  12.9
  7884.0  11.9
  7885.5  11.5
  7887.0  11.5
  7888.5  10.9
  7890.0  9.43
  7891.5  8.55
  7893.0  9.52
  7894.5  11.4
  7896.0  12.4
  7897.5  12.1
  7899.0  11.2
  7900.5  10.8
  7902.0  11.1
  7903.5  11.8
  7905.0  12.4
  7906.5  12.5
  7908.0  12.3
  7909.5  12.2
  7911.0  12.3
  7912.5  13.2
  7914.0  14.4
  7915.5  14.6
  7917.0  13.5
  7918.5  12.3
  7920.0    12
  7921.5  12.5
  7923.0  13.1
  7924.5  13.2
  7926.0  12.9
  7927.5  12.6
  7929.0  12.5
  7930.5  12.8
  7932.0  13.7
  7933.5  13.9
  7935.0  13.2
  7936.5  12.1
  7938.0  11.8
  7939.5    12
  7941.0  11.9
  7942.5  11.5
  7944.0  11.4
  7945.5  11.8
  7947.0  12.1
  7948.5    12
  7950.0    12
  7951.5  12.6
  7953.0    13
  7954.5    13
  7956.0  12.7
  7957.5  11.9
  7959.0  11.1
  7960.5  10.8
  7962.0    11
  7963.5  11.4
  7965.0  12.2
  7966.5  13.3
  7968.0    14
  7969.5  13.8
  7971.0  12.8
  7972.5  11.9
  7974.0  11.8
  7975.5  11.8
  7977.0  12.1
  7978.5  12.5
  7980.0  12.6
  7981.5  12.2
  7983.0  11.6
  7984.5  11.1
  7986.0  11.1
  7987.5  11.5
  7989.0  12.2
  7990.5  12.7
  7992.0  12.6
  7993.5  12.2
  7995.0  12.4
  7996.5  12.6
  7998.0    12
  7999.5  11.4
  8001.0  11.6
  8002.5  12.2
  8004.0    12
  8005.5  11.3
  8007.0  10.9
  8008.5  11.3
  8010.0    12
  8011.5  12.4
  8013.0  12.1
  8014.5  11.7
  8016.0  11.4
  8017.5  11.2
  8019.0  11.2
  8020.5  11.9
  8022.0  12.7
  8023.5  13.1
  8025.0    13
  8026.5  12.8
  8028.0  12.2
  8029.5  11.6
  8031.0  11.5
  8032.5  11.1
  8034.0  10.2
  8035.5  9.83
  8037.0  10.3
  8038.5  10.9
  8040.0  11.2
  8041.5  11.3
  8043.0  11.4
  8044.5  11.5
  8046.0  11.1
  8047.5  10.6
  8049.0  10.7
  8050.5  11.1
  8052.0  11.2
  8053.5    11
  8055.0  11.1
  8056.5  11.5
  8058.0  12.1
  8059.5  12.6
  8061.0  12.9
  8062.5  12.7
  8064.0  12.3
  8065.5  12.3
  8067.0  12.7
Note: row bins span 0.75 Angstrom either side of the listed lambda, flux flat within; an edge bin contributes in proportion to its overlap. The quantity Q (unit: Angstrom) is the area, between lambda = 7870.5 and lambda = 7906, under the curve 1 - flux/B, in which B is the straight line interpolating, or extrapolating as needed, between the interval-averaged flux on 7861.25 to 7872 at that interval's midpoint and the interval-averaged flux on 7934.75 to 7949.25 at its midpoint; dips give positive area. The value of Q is 4.32 Angstrom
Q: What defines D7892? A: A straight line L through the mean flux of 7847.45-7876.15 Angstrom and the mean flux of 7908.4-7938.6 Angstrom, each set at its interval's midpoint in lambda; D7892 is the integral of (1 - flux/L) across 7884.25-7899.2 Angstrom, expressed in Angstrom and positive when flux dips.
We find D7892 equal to 2.13 Angstrom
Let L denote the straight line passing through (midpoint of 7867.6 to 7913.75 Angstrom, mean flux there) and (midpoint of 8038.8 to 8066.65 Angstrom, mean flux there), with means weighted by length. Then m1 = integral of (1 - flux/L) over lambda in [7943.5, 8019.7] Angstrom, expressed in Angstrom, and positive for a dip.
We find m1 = -2.4 Angstrom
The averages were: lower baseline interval 11.7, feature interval 12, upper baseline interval 11.6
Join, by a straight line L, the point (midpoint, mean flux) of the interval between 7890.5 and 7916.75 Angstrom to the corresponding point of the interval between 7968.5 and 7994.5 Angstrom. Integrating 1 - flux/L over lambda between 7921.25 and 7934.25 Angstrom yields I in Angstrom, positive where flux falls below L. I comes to -1.1 Angstrom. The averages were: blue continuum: 11.9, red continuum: 12.2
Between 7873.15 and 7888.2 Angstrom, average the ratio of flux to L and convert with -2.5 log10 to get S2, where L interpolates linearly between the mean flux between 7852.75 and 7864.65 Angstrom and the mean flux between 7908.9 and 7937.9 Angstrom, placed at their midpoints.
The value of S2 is 0.06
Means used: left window 12.8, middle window 12.2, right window 13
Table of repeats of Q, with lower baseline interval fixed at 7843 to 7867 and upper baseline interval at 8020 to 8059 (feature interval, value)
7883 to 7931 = 0.98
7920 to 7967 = -0.98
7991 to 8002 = -0.39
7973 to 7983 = -0.24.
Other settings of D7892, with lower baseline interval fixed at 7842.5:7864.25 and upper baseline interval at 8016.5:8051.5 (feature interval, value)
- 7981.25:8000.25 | -0.52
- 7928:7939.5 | -0.81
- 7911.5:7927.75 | -1.48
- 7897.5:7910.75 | 0.31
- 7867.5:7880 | 0.40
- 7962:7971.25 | -0.78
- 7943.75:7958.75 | -0.49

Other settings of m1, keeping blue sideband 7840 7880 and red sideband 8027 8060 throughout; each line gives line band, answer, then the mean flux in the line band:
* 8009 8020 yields -0.33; 11.7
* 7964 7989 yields -1.37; 12.3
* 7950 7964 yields -0.25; 12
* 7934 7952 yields -0.33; 12.1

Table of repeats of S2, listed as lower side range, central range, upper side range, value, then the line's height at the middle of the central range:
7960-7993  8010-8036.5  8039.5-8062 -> 0.00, 11.7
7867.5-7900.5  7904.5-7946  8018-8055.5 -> -0.11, 11.5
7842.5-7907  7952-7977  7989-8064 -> -0.04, 11.8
